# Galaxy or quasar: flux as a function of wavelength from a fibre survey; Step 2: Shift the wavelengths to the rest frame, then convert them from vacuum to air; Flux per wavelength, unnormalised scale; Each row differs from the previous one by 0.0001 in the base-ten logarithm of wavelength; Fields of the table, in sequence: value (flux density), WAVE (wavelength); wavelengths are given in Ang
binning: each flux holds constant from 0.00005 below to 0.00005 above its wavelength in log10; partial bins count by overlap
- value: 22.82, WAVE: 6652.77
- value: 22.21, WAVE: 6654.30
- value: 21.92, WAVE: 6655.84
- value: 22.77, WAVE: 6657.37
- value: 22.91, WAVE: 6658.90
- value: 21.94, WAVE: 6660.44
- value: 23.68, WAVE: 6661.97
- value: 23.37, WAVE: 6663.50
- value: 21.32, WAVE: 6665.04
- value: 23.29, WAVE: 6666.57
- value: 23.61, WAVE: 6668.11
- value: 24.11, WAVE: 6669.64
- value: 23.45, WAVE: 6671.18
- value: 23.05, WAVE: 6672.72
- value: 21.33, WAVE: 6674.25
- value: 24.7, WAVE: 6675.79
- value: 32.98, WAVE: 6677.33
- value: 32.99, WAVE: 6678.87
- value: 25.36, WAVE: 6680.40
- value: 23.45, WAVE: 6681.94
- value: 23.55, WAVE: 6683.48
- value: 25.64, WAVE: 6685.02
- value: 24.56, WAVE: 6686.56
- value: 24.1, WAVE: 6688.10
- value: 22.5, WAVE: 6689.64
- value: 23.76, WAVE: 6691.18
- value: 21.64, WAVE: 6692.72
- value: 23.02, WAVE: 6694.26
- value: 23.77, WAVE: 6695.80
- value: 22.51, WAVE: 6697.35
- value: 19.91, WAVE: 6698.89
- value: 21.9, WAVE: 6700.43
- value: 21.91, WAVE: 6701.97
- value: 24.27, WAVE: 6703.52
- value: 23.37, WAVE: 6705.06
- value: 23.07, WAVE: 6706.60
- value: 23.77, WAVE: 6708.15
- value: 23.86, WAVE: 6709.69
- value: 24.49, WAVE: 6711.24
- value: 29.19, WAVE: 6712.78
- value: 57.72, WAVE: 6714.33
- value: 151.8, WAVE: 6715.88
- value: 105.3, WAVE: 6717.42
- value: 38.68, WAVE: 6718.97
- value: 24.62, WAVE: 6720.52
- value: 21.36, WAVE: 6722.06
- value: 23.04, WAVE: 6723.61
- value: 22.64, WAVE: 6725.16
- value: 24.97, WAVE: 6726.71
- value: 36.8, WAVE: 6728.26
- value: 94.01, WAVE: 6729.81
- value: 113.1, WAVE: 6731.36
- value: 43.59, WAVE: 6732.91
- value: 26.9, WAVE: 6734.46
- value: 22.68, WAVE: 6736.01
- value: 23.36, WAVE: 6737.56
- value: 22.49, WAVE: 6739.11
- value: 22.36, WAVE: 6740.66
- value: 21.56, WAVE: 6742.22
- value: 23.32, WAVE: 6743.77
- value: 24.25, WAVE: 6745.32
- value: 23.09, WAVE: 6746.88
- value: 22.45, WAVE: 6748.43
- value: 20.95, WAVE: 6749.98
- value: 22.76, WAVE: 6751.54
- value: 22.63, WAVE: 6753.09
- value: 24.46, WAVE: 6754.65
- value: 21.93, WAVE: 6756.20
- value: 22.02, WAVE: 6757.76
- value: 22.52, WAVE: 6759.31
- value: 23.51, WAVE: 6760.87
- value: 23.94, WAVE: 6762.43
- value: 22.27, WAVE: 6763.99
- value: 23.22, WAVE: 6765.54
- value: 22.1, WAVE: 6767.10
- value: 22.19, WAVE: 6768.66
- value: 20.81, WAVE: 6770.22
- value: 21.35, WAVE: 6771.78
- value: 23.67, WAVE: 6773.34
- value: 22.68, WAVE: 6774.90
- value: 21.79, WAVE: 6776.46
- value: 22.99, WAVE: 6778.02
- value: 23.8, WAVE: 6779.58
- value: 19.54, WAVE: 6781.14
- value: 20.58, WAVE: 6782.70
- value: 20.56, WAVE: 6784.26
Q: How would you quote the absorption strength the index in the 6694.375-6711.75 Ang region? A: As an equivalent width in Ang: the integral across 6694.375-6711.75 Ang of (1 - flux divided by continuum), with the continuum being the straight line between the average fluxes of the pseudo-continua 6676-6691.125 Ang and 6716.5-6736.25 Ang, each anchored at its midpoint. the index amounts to 6.2 Ang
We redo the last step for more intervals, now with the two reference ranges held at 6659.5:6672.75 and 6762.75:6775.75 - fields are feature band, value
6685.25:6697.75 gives -0.3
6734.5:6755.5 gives -0.4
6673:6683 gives -1.5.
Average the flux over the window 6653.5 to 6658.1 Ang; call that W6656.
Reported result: 22.3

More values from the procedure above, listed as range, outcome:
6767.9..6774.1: 22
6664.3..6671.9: 23.2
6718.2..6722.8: 28.3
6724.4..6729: 28.1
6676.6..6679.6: 33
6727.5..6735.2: 63.1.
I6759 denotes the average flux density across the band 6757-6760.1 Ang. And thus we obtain 22.3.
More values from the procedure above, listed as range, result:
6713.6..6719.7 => 88.9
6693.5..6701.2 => 22.2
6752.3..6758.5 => 22.8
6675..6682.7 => 27.9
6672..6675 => 22.2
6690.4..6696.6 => 23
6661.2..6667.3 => 22.9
